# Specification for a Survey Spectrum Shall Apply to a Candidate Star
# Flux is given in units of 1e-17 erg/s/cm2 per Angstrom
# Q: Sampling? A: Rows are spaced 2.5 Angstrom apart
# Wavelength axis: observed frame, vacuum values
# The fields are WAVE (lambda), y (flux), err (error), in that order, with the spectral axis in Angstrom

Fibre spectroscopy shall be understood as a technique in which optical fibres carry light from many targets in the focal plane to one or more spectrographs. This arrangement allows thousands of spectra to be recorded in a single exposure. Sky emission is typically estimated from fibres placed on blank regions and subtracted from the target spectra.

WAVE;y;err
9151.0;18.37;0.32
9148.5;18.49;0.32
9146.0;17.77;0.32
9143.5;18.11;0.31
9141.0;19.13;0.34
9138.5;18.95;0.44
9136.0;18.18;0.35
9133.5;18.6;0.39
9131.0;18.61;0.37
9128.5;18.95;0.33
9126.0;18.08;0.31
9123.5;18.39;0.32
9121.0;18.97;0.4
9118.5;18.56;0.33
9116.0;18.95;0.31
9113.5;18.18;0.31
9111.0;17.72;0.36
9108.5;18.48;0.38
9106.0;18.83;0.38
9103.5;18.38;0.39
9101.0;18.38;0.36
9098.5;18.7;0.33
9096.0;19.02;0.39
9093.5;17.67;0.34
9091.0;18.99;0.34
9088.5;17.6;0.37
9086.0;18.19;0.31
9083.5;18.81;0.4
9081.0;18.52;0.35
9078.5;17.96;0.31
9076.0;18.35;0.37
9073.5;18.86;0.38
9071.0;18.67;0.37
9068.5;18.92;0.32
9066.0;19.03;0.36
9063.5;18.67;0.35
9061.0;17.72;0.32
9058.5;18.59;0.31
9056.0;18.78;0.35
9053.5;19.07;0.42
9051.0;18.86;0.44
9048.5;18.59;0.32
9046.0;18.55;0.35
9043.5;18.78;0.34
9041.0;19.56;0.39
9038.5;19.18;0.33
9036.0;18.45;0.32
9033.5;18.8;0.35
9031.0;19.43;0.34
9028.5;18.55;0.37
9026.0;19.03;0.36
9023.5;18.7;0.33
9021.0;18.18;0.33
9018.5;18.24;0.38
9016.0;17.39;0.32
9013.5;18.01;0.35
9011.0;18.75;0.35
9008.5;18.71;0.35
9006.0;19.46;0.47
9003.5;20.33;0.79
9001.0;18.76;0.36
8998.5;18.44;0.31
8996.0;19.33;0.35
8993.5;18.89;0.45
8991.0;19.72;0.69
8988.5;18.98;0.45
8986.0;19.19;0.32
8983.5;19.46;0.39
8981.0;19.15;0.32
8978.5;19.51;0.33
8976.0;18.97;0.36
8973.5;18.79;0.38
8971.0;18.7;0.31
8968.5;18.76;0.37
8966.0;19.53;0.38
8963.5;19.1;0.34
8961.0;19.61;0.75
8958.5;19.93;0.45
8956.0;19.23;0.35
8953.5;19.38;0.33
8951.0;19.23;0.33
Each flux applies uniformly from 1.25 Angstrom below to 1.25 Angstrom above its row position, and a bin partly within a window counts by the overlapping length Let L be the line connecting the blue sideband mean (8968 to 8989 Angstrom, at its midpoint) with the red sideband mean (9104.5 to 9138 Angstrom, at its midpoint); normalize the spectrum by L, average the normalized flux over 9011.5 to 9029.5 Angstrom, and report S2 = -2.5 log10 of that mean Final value 0.034 mag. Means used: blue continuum 19.1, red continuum 18.5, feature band 18.3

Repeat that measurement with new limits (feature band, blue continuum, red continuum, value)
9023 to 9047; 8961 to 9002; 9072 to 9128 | -0.006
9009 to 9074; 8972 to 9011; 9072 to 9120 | 0.008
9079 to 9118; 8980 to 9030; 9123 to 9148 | 0.010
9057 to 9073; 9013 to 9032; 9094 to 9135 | -0.008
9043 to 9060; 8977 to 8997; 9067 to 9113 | 0.002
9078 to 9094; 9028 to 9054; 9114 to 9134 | 0.027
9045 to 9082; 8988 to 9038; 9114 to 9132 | 0.007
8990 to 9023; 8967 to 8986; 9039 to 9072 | 0.010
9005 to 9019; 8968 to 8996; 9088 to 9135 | 0.032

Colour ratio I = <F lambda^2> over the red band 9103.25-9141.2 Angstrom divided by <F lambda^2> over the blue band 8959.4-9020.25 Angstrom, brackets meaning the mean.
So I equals 1.0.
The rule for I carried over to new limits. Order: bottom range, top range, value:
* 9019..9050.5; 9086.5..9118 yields 0.99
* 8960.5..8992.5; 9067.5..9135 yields 0.99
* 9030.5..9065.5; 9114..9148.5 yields 1.01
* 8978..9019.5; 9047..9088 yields 1.00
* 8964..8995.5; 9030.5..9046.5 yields 1.00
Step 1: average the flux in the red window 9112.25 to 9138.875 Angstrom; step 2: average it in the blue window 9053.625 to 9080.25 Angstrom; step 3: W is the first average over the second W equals 1.0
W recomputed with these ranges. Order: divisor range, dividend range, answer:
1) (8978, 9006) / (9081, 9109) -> 0.96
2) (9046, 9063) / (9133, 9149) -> 0.99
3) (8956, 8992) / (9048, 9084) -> 0.97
